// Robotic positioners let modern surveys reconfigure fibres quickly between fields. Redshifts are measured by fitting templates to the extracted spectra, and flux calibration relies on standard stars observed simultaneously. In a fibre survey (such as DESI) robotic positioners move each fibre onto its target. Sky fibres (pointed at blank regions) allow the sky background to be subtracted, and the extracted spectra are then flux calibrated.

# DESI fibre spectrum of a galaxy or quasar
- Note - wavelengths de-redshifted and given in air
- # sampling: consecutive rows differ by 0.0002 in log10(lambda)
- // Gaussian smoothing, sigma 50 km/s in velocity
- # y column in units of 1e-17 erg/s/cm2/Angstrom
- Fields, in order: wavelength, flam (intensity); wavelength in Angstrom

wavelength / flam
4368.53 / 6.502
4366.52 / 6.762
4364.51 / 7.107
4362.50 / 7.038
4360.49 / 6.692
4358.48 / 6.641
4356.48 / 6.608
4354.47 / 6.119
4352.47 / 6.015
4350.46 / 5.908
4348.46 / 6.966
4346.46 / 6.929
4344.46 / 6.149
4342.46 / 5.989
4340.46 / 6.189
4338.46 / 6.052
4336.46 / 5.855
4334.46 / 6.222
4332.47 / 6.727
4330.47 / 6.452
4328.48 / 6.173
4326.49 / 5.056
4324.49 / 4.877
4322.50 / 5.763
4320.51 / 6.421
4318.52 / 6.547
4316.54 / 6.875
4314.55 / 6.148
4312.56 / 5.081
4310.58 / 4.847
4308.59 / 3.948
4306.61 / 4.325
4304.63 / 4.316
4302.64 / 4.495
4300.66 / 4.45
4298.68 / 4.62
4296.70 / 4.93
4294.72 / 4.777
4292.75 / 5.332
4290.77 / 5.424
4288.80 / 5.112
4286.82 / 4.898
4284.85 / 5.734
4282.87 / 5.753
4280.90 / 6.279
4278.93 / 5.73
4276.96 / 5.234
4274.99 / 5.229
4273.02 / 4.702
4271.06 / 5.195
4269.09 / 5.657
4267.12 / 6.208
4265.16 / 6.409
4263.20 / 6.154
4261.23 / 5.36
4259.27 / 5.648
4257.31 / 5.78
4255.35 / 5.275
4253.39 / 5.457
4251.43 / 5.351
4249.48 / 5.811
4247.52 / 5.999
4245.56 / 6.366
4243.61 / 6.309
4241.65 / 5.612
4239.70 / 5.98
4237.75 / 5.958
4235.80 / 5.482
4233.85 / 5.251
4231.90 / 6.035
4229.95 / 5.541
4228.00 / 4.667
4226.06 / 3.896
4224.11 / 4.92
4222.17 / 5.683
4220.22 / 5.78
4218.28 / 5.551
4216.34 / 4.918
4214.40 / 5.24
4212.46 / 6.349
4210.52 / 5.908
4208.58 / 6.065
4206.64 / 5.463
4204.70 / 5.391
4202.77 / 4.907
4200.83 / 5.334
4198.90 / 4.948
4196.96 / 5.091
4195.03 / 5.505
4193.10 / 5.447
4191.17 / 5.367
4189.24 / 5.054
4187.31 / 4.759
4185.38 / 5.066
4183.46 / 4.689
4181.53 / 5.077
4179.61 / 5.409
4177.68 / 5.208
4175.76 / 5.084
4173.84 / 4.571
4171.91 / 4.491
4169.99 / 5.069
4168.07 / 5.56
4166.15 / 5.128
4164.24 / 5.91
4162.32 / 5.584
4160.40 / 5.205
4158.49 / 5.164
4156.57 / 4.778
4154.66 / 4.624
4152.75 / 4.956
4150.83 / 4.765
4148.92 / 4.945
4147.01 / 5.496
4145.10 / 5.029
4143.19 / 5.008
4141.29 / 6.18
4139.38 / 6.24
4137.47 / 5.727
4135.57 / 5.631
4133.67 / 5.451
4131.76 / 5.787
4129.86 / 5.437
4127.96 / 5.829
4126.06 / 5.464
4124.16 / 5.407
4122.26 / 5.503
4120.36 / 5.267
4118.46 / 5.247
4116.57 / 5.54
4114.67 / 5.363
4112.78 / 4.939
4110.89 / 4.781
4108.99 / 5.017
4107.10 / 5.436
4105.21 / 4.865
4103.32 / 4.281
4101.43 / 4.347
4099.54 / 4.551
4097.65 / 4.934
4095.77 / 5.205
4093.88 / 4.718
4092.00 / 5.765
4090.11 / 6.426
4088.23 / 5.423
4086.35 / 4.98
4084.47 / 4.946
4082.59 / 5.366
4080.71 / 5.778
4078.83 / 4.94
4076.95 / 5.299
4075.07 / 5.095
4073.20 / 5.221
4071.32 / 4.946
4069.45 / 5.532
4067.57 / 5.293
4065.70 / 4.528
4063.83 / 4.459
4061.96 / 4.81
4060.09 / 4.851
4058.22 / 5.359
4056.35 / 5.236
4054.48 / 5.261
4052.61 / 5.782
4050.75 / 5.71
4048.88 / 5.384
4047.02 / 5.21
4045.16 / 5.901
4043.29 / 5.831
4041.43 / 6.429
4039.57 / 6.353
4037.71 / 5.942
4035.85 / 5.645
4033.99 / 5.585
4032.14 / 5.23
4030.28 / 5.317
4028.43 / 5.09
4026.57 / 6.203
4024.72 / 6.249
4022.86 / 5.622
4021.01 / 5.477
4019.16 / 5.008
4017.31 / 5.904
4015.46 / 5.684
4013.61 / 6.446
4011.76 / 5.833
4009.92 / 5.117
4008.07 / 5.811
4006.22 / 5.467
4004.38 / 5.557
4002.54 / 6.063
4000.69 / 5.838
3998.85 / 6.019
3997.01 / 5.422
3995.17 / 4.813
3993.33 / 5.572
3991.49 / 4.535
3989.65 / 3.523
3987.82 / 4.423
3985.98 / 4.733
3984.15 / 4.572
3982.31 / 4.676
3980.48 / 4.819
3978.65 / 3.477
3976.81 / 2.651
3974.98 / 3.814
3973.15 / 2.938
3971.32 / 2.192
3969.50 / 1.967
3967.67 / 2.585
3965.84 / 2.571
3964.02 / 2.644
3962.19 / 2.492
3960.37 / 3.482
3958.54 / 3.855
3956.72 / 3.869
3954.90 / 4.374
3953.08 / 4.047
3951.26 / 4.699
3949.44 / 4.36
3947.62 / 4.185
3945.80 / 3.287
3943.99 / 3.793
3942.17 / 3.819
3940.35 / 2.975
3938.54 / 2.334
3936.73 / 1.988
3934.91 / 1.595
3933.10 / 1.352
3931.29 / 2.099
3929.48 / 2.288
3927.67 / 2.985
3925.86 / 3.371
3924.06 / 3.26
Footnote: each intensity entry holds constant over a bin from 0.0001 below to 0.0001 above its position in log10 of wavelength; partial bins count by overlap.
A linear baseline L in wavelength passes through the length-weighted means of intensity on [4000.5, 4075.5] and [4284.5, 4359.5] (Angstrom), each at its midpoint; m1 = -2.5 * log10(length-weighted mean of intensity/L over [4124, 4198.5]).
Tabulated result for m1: 0.06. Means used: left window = 5.52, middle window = 5.26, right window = 5.66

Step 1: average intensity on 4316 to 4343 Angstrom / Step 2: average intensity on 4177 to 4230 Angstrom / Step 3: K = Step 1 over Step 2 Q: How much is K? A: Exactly 1.2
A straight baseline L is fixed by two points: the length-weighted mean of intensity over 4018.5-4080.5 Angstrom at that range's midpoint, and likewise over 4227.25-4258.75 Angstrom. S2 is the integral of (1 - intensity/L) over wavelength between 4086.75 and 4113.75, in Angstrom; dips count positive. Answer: 2.2 Angstrom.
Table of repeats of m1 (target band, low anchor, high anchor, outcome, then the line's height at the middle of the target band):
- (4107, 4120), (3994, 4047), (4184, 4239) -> 0.07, 5.53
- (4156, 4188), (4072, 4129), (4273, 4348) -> 0.04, 5.31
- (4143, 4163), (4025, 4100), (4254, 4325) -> 0.07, 5.38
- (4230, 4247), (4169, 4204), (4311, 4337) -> -0.09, 5.41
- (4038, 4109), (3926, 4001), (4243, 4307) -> -0.24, 4.23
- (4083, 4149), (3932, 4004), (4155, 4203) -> -0.12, 4.72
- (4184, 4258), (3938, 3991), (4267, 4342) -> -0.10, 5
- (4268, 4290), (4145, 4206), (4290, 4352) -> 0.01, 5.47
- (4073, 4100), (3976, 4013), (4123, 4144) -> 0.03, 5.42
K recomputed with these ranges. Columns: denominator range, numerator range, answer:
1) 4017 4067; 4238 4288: 1.04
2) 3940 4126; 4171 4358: 1.13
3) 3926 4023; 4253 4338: 1.35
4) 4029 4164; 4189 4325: 1.02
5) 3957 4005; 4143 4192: 1.26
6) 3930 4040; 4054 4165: 1.20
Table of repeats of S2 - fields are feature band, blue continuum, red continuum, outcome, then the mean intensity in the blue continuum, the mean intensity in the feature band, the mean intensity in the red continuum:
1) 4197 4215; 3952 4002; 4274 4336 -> -1.9 Angstrom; 3.94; 5.49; 5.42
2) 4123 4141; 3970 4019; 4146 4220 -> -2.0 Angstrom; 4.82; 5.68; 5.22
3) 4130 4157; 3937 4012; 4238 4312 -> -3.0 Angstrom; 4.1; 5.34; 5.37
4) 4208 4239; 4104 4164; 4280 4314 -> -2.0 Angstrom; 5.31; 5.45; 4.97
